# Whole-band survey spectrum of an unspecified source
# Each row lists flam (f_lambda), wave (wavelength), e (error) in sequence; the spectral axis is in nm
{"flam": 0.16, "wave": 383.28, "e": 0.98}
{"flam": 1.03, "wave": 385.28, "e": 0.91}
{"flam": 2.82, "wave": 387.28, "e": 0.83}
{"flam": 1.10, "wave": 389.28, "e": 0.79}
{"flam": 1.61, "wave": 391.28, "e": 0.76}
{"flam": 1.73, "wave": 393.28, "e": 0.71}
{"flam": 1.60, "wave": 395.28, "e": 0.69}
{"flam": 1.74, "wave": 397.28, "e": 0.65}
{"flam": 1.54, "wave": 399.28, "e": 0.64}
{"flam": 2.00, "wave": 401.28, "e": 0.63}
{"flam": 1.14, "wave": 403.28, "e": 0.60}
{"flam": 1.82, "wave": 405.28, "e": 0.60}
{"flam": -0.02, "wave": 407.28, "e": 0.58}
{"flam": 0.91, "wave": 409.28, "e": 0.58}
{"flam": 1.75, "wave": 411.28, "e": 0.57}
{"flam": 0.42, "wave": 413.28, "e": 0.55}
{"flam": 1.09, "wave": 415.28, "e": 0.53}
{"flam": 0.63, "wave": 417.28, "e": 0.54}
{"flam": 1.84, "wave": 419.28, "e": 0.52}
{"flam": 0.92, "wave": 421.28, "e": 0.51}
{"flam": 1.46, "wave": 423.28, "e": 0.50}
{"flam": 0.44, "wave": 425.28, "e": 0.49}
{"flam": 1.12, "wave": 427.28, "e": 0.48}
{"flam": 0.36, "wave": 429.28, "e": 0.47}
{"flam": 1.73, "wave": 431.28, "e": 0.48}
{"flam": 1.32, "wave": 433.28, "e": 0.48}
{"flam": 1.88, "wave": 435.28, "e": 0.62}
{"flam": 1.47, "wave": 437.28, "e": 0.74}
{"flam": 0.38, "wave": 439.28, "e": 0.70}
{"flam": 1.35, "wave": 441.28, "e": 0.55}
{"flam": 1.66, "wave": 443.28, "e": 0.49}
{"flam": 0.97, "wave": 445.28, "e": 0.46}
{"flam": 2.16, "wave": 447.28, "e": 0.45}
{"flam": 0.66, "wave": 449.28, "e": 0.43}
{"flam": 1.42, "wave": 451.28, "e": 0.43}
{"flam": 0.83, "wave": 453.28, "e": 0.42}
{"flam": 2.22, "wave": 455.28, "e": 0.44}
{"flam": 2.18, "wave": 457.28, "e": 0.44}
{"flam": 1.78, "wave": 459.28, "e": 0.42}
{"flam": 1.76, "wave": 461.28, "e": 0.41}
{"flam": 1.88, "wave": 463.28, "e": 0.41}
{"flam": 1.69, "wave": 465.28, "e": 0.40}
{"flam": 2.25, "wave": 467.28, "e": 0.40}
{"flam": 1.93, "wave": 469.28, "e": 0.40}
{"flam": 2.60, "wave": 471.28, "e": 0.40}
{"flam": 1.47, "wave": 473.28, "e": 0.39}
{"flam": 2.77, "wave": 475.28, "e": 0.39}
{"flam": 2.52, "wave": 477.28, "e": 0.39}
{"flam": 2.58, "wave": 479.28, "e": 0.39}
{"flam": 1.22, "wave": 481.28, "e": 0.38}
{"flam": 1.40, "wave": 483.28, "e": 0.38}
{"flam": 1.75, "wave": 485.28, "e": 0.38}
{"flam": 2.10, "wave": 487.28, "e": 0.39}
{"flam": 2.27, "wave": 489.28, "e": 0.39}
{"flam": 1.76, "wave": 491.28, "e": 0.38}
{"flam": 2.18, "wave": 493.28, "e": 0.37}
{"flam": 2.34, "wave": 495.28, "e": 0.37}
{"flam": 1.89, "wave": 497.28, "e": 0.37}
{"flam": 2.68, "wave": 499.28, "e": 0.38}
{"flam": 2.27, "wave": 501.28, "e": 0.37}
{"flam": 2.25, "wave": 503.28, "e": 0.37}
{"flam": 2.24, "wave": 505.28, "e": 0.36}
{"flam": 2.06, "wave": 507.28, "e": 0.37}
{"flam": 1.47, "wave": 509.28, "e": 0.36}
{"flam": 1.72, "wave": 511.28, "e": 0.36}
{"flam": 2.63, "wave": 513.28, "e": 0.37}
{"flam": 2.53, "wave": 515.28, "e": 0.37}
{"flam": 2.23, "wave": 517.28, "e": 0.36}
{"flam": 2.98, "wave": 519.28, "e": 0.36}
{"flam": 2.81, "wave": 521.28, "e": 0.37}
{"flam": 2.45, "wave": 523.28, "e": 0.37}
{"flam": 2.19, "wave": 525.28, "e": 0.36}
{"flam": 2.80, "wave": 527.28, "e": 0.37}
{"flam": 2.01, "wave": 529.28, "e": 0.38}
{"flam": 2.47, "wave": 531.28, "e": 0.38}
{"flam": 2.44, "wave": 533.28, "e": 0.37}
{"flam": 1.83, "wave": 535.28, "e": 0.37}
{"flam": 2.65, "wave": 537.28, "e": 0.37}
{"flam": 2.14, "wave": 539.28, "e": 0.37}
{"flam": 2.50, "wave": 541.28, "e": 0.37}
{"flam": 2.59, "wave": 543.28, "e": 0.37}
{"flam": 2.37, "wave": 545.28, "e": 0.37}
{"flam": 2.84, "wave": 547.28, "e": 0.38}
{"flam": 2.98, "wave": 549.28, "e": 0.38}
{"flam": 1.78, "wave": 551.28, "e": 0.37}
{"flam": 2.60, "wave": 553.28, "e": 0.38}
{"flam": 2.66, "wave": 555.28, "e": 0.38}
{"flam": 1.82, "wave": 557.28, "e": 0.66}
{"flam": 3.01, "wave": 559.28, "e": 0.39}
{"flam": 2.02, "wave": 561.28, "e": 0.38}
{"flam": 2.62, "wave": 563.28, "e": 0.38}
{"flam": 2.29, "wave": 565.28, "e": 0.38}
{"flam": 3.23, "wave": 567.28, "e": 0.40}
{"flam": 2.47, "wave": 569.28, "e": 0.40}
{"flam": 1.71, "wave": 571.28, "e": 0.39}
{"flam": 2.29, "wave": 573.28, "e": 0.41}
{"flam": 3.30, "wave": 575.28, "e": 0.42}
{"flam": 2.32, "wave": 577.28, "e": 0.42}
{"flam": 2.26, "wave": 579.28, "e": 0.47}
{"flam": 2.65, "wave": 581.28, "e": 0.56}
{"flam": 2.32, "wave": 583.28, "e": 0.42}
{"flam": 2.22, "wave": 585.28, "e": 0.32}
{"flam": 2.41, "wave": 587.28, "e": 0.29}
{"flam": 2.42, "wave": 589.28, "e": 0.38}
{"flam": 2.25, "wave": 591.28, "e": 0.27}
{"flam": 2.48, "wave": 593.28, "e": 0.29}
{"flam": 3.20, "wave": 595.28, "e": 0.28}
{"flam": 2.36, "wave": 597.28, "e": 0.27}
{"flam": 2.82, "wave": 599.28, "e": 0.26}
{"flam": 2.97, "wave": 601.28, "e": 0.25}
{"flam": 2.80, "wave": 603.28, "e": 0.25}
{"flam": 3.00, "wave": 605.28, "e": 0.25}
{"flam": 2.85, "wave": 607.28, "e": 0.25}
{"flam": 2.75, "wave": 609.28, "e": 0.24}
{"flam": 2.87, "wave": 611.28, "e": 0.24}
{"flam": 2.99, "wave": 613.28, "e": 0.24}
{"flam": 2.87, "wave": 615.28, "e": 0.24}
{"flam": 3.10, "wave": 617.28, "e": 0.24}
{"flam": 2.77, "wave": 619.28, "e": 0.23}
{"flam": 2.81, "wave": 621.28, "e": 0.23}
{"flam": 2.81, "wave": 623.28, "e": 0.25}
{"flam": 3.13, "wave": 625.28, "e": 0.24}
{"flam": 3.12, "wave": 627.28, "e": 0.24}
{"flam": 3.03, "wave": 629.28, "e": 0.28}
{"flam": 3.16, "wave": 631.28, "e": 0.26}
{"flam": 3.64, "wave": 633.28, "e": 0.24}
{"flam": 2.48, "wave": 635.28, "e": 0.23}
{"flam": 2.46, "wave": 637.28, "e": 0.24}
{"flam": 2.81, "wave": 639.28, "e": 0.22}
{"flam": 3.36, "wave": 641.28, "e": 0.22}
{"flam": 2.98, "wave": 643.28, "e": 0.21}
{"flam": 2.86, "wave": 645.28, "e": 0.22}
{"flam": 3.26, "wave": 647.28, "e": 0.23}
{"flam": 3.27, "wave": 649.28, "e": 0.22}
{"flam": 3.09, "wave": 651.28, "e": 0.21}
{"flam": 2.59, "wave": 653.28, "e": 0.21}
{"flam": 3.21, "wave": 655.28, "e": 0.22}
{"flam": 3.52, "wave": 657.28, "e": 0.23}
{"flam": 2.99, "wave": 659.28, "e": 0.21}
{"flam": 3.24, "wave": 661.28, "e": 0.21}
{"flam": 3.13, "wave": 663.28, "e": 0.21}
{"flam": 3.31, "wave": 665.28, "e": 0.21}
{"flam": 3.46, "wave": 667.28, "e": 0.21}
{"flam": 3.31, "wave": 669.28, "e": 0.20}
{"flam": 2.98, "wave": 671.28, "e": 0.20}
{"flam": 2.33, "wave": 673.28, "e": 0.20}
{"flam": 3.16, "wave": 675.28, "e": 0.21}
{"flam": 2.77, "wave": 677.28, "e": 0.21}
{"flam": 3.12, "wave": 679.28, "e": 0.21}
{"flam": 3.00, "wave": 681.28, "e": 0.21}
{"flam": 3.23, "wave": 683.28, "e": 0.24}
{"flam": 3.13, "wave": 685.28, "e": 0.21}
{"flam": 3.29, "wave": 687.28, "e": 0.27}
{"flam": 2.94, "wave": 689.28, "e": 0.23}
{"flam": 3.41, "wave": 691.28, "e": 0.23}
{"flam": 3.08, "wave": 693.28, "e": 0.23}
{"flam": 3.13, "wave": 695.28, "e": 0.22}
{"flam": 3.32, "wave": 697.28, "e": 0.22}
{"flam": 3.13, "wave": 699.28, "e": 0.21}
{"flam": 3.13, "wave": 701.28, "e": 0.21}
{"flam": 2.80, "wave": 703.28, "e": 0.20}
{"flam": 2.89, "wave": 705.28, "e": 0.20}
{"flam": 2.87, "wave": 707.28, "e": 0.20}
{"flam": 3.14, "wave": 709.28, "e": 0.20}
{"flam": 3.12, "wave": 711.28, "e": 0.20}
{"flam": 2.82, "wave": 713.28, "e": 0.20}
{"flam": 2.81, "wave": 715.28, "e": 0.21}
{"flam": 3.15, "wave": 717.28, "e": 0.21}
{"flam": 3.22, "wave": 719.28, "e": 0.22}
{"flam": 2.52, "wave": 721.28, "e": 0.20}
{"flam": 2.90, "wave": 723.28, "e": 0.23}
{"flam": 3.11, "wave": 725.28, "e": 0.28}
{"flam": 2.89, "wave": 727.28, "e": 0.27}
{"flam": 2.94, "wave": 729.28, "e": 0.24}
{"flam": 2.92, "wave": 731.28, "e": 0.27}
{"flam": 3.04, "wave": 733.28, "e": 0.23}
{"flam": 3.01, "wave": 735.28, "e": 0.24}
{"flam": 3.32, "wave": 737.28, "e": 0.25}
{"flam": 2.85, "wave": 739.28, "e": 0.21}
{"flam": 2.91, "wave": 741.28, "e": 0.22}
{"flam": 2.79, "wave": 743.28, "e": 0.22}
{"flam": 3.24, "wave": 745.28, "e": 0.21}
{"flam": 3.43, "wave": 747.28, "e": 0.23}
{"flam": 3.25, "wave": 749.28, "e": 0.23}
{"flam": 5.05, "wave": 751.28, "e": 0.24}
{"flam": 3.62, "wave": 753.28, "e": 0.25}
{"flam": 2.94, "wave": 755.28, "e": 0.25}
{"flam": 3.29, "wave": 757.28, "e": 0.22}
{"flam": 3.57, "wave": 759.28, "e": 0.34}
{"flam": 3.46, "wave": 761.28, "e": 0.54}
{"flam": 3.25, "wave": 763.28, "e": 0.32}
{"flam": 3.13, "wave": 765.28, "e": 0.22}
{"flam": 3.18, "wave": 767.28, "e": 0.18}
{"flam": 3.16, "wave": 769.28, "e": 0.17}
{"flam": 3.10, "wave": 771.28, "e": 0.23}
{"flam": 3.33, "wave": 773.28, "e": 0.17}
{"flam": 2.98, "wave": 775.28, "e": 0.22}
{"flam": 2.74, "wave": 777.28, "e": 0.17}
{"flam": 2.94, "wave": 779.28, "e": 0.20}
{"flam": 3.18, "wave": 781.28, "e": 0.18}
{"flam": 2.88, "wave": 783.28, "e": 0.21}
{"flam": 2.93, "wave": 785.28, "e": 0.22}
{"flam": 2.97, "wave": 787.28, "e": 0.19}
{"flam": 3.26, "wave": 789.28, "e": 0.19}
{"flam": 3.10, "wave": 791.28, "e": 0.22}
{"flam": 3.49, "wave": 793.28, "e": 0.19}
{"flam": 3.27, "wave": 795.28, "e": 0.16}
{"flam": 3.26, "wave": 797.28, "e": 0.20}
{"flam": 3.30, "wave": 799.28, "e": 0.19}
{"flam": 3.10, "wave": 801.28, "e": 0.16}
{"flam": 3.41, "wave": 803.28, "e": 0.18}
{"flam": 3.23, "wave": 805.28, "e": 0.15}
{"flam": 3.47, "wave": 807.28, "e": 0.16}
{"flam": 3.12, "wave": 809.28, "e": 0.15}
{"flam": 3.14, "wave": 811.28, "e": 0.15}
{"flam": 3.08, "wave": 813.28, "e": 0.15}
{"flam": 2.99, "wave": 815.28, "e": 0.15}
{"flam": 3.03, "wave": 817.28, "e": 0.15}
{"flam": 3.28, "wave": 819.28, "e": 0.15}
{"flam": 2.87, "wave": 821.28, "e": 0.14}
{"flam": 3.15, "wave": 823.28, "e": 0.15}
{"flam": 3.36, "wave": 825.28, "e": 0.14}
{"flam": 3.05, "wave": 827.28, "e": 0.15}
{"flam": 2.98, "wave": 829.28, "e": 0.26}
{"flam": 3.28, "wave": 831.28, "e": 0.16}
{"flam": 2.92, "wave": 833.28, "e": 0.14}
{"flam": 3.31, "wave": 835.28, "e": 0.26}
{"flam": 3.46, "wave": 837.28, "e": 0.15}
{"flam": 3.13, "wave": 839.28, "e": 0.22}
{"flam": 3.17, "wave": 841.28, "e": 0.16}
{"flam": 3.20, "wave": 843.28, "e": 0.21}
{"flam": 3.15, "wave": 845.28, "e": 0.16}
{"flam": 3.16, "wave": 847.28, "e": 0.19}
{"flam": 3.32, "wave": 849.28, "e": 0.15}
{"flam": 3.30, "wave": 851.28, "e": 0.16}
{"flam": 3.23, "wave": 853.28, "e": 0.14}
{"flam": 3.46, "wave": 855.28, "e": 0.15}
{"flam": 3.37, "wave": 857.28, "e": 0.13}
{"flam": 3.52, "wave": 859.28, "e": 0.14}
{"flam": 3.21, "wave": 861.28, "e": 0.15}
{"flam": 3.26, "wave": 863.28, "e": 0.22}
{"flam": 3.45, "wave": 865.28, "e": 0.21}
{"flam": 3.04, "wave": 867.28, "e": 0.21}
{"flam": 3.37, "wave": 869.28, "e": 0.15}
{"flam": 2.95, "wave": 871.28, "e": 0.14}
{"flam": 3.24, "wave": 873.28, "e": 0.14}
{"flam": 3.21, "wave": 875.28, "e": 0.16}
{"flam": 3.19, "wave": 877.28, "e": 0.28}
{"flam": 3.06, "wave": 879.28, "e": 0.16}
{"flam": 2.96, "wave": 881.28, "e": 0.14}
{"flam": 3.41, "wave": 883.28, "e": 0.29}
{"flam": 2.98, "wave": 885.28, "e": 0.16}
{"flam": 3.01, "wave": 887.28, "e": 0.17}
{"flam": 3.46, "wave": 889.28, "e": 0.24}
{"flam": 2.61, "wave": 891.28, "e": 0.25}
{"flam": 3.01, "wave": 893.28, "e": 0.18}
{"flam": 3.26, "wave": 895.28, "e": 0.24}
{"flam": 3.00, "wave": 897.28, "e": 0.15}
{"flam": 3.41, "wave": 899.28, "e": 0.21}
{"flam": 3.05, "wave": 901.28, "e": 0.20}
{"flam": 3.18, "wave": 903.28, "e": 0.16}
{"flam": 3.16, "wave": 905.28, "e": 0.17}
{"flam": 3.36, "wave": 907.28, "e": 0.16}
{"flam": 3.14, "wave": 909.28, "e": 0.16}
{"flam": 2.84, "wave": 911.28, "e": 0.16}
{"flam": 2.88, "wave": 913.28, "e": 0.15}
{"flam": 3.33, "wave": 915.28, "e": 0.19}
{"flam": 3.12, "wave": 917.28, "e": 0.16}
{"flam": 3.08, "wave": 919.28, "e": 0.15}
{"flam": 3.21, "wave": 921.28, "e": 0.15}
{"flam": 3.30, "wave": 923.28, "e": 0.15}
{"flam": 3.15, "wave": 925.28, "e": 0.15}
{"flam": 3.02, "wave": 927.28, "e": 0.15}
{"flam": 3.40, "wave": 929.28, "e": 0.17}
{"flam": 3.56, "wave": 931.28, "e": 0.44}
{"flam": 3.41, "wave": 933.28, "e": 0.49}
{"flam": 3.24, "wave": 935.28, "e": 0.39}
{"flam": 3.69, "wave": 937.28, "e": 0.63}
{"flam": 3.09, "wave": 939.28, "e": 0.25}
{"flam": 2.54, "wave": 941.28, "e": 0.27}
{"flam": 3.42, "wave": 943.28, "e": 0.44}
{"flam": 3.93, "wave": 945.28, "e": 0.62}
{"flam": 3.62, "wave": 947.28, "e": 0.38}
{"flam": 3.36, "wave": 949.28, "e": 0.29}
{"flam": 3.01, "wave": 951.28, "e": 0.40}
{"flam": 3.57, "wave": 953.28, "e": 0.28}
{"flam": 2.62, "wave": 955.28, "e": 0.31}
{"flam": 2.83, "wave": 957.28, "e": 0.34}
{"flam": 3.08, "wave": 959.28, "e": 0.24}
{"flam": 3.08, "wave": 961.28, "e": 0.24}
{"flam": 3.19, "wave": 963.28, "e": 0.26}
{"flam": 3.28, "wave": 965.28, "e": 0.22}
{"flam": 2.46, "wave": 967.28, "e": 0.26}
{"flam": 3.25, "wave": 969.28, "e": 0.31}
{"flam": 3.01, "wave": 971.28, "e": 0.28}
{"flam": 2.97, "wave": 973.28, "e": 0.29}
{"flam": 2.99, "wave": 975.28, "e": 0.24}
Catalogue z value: 0.14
